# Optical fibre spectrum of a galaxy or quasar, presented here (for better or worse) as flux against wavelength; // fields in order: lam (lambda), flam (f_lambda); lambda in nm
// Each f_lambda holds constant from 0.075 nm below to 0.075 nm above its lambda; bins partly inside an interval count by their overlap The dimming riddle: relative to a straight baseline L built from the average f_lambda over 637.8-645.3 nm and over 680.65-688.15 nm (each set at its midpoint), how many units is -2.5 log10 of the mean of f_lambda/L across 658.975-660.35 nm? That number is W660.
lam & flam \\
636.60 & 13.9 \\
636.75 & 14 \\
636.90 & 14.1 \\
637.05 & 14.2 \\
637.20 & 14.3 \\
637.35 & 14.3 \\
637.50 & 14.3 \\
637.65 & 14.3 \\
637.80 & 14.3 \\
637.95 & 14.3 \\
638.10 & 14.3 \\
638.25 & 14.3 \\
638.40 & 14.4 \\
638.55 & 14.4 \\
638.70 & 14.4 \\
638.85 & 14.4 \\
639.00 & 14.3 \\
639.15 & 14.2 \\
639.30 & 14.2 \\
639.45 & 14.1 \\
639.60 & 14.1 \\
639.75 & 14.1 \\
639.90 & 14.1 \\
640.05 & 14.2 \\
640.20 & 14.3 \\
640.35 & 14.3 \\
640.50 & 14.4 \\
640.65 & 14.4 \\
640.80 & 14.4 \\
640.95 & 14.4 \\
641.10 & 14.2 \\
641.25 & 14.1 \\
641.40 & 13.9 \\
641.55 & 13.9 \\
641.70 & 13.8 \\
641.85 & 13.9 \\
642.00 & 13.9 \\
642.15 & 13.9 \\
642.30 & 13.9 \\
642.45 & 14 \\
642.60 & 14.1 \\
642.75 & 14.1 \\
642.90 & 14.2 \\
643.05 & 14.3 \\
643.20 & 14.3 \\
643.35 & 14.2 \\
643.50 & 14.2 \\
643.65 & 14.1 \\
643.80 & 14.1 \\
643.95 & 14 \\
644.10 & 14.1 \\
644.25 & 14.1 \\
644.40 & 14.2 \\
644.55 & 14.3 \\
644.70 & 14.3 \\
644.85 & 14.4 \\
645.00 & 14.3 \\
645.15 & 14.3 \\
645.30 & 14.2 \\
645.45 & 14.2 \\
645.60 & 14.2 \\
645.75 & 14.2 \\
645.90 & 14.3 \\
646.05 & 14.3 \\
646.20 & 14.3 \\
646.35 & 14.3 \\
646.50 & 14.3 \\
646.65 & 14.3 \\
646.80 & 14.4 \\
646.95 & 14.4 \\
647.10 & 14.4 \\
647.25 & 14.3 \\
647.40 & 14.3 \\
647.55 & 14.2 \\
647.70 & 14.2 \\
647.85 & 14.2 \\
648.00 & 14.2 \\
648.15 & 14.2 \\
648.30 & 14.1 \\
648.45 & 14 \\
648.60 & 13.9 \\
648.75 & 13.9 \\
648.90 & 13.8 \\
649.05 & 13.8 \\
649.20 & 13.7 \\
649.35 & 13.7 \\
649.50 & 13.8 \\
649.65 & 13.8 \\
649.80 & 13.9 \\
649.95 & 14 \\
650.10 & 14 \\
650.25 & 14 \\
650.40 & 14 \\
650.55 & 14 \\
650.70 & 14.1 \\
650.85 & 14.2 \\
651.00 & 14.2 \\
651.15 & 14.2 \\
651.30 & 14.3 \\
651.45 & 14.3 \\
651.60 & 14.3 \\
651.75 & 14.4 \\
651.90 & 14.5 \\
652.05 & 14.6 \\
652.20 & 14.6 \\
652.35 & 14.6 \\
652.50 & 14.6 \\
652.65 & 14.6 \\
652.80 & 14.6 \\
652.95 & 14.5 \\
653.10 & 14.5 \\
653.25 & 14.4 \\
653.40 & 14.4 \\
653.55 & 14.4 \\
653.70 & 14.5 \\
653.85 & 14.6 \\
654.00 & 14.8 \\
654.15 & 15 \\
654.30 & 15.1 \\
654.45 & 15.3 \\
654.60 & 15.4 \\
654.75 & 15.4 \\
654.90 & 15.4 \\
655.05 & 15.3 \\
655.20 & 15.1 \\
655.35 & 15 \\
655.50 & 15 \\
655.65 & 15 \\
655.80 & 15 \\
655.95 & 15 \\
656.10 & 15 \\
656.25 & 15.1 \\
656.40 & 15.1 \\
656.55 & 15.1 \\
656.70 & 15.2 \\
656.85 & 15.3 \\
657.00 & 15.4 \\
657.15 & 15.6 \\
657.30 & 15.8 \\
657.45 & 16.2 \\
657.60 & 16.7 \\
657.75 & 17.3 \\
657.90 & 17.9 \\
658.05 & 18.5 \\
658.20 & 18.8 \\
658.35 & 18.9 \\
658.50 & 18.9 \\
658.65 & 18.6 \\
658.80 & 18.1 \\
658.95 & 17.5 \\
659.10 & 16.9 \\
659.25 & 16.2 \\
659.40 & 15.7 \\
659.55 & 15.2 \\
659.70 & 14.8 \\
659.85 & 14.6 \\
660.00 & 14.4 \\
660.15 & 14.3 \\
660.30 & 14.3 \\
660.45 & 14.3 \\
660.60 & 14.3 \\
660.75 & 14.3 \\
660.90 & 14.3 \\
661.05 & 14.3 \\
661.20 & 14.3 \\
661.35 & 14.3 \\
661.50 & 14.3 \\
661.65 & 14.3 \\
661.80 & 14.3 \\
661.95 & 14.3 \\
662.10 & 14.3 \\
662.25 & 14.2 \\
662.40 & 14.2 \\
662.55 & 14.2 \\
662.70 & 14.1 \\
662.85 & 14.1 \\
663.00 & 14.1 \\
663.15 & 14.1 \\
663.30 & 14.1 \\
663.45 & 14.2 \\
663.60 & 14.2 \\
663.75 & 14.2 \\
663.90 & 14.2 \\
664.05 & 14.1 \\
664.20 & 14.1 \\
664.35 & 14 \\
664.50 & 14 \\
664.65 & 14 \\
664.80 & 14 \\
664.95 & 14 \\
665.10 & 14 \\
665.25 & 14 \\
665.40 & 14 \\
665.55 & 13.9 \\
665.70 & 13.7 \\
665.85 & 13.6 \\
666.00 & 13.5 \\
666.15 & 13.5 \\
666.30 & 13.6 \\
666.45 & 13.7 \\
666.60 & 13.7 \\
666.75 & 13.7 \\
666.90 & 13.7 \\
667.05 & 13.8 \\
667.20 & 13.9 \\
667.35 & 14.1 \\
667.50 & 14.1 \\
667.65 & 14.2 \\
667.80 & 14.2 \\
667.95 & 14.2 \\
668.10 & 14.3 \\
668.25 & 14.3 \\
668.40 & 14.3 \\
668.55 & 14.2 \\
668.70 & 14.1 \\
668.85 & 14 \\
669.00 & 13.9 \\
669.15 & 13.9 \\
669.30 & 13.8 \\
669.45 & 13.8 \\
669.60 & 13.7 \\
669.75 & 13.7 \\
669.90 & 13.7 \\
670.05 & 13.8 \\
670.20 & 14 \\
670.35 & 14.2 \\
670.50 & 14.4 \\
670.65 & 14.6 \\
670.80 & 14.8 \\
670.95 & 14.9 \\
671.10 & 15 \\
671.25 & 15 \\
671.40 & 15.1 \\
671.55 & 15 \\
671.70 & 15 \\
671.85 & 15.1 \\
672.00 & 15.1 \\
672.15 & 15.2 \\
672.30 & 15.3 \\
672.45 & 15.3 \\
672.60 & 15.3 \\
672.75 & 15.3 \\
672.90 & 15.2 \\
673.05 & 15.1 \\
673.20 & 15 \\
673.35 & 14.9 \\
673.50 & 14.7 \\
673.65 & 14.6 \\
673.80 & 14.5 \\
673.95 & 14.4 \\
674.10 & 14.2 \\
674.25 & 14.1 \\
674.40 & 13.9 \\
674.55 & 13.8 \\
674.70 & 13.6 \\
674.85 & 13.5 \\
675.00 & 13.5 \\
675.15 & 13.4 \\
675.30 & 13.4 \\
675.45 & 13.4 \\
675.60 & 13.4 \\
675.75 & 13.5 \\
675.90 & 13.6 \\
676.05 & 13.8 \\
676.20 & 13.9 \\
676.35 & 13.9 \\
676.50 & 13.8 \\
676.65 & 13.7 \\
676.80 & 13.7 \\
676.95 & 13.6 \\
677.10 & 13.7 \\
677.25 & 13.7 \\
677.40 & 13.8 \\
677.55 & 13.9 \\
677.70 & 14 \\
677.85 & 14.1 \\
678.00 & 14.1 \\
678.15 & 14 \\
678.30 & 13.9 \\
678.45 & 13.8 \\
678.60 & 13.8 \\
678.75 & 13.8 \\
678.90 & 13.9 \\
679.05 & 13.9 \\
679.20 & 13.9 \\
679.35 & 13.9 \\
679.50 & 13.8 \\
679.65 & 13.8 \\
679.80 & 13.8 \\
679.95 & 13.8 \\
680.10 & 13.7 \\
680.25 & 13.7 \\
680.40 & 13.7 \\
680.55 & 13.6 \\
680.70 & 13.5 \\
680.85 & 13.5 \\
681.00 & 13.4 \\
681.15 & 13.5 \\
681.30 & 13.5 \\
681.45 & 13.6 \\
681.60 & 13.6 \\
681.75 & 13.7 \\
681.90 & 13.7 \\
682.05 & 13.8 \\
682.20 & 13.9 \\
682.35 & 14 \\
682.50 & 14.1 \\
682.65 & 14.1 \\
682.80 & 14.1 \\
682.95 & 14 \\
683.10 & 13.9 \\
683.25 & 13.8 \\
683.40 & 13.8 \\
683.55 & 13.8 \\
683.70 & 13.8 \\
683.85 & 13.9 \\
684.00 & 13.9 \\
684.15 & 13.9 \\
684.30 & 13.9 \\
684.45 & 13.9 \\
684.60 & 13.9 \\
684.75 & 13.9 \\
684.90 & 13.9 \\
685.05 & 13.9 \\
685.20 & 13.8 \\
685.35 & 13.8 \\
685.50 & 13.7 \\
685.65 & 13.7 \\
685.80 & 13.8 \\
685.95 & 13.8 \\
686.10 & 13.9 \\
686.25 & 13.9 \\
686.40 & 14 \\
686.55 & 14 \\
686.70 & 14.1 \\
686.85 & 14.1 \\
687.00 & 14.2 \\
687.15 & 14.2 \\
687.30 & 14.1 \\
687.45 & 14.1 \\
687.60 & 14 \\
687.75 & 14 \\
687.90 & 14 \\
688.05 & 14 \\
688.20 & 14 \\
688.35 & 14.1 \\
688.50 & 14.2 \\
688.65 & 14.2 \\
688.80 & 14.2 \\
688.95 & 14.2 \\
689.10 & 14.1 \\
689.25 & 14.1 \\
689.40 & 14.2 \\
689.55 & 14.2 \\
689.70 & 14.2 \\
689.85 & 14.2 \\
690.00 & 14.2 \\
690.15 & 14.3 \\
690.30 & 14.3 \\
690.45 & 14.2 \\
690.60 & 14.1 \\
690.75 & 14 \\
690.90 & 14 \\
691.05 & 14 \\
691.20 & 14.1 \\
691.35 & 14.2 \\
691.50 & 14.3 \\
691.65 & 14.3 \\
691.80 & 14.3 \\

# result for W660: -0.09 mag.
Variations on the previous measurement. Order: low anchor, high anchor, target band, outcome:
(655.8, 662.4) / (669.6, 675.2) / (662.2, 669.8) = 0.08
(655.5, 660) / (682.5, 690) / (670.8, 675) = 0.02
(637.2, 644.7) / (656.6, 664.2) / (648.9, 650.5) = 0.06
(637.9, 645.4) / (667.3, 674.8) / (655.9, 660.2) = -0.14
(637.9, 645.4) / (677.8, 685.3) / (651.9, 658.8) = -0.11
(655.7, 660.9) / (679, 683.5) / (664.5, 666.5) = 0.11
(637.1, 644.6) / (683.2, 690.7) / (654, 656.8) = -0.07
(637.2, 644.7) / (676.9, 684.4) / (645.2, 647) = -0.01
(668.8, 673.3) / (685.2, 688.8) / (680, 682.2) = 0.05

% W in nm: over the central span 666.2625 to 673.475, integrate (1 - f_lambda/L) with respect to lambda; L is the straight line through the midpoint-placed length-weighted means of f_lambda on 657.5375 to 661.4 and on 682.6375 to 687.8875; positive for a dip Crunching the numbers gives 0.38 nm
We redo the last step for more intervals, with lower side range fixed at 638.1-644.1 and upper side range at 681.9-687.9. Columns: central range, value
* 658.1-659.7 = -0.38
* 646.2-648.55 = -0.02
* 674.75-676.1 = 0.05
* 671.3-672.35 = -0.08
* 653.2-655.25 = -0.12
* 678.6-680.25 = 0.02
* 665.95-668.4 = 0.02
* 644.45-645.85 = -0.01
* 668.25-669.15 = -0.01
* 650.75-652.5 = -0.03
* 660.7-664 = -0.04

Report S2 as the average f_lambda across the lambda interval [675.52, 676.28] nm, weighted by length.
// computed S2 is 13.6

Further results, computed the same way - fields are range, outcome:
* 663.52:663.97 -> 14.2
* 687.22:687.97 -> 14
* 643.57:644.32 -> 14.1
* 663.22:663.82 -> 14.2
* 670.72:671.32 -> 14.9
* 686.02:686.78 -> 14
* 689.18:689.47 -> 14.2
